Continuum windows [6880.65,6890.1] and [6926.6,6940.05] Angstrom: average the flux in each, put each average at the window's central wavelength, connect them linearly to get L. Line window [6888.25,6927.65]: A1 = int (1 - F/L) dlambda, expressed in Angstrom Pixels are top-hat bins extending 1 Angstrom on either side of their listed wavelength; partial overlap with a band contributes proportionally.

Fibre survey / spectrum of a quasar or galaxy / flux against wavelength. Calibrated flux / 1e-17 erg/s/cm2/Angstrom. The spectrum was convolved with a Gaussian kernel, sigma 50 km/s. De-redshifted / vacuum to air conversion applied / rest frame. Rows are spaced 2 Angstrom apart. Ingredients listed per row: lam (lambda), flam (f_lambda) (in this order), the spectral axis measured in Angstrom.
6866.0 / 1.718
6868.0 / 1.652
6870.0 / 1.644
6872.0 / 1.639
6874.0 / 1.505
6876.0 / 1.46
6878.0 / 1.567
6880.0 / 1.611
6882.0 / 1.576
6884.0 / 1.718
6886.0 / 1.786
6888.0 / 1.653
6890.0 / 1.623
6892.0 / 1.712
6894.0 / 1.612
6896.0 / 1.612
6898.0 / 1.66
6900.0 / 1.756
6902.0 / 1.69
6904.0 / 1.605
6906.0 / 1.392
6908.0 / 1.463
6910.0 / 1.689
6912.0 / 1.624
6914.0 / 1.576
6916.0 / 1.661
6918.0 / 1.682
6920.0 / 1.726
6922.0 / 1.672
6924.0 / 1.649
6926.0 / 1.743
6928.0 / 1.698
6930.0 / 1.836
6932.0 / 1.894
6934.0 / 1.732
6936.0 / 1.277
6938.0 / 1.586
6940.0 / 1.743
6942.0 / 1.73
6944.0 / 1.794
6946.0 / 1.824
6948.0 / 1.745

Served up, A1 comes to 0.8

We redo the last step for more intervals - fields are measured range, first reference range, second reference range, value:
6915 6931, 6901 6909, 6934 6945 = -1.20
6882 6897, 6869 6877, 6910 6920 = -0.67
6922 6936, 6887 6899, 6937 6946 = -0.11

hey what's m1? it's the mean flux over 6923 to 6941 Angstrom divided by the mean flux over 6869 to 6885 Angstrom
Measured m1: 1.1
